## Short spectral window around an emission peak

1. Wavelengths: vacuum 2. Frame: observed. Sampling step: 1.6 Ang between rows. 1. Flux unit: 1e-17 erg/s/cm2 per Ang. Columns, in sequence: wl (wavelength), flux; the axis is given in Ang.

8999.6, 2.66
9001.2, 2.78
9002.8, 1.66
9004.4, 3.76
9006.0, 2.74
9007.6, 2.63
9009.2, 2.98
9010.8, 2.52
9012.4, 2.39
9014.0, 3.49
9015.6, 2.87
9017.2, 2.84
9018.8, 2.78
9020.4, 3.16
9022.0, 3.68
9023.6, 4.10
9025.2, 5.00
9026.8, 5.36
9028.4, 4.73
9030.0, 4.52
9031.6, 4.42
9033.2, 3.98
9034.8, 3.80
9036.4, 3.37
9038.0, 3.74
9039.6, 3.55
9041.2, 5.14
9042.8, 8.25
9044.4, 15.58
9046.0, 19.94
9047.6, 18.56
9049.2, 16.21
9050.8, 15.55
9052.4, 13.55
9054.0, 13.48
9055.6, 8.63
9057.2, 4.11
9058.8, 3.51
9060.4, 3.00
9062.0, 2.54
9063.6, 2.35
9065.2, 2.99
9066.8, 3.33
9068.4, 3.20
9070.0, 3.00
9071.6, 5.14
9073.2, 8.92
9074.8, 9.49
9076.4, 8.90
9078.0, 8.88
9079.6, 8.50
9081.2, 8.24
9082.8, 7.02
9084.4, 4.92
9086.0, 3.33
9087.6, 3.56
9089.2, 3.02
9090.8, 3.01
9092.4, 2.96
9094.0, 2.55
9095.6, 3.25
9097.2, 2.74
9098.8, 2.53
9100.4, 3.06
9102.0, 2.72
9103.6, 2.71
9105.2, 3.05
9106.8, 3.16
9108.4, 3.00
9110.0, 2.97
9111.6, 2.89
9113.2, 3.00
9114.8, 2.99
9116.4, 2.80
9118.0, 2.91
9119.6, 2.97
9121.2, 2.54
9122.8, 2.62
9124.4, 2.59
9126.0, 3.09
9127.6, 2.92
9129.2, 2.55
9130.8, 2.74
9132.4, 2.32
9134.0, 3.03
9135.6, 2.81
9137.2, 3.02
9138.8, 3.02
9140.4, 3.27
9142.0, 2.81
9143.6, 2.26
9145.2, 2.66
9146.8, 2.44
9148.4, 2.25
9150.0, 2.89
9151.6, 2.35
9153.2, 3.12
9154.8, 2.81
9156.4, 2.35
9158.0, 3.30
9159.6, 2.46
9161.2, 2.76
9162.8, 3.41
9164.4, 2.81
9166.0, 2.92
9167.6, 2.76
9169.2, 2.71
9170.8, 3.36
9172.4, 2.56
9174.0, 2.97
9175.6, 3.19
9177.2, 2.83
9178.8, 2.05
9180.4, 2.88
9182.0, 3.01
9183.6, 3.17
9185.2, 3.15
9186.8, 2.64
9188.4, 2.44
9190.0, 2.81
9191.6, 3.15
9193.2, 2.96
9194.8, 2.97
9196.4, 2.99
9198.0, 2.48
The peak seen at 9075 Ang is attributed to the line [N II]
